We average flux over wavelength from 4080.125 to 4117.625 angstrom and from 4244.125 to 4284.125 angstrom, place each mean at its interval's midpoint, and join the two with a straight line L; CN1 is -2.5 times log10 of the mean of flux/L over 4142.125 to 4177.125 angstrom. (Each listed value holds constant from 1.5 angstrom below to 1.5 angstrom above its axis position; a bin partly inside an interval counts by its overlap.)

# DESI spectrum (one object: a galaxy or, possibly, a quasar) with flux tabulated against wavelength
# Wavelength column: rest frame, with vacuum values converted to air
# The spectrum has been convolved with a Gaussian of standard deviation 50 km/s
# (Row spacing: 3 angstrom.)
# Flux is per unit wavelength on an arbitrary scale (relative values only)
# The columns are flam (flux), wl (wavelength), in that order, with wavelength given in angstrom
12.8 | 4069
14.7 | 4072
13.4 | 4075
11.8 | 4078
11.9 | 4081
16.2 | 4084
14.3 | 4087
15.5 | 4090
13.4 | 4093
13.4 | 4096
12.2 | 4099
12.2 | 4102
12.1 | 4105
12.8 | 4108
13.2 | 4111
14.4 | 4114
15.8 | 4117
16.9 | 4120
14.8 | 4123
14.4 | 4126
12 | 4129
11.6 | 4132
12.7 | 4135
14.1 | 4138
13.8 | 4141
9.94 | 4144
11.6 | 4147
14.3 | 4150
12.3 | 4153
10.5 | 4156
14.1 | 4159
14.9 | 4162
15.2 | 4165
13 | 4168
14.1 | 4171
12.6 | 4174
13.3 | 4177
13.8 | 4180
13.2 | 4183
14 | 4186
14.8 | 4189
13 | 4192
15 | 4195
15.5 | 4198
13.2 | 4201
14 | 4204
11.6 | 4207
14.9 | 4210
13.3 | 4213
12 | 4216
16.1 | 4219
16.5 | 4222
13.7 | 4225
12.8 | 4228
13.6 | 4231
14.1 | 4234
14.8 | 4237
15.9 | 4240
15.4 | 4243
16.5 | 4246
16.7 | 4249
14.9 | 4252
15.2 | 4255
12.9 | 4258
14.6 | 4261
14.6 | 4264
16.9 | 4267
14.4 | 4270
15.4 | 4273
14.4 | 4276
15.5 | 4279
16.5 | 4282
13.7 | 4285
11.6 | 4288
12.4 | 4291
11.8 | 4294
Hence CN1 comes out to 0.10 mag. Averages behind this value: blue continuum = 13.6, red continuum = 15.2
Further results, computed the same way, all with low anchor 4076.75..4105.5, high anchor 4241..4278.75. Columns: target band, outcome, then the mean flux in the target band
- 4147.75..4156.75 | 0.128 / 12.5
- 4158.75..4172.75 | -0.006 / 14.2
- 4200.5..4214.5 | 0.093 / 13.4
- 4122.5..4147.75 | 0.090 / 12.7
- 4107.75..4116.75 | -0.024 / 13.9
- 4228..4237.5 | 0.076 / 13.9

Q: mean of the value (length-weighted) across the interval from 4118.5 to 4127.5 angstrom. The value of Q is 15.4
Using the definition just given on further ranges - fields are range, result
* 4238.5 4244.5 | 15.7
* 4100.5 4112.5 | 12.6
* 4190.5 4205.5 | 14.1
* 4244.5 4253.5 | 16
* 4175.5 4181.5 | 13.6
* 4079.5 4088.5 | 14.1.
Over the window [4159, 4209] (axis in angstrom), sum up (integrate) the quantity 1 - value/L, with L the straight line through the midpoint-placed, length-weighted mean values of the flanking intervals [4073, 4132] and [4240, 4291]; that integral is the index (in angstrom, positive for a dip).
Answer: 1.5 angstrom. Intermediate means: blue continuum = 13.7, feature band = 13.8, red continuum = 14.9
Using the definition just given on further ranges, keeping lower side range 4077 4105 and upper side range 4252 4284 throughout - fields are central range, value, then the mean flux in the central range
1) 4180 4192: 0.3 angstrom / 13.8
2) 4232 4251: -0.9 angstrom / 15.5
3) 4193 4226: 0.7 angstrom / 14.2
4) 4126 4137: 1.0 angstrom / 12.5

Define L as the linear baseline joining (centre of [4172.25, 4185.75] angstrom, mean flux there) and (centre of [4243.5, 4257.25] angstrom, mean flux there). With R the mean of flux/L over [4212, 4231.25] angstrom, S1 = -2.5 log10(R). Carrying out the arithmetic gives 0.05 mag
